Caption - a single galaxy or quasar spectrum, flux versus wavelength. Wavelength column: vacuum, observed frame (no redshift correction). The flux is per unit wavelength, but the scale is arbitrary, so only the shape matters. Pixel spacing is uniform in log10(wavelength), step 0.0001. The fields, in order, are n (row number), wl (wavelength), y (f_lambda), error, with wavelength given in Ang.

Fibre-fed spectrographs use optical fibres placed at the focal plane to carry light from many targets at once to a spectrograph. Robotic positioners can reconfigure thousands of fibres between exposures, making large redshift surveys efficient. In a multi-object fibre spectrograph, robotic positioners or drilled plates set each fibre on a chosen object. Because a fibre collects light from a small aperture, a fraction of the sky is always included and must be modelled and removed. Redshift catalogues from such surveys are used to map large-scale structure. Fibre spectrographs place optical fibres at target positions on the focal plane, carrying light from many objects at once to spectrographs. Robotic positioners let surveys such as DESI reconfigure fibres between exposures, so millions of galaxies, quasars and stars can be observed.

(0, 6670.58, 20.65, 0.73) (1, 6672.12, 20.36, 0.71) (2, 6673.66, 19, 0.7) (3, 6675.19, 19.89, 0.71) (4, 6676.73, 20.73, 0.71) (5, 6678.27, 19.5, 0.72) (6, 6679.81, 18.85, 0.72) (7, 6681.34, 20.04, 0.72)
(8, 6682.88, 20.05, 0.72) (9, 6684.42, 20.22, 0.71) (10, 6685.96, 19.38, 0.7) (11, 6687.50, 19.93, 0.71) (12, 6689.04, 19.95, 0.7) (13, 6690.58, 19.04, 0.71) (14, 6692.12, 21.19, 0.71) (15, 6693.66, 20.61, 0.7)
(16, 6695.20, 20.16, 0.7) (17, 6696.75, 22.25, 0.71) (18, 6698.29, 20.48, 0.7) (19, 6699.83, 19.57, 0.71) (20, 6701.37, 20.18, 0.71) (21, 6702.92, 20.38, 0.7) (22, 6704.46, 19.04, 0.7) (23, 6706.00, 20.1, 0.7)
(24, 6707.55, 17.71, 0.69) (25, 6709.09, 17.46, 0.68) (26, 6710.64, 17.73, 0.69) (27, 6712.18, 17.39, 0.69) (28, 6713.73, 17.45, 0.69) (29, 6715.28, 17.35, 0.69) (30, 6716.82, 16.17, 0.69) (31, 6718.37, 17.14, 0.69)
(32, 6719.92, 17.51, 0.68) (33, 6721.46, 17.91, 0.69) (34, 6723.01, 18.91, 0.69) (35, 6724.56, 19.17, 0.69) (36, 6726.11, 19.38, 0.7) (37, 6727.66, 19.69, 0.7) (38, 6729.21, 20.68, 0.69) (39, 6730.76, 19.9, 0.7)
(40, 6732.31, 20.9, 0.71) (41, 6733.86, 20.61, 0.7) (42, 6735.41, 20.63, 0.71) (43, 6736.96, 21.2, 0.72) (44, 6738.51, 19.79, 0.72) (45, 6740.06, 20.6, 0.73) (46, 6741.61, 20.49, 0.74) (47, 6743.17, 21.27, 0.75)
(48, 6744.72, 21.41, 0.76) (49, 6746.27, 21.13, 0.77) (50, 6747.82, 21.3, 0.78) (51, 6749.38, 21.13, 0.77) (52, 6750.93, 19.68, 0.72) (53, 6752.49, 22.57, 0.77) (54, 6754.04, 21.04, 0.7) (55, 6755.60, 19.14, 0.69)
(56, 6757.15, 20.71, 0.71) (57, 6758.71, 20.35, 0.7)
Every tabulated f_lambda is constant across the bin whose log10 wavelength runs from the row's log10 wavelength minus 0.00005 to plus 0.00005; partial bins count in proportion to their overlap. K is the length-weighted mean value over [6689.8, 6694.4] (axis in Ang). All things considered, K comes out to 20.3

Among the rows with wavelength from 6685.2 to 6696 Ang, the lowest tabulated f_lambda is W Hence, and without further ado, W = 19.04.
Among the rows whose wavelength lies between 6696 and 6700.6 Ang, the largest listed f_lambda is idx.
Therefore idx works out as 22.25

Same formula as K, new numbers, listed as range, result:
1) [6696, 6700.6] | 20.8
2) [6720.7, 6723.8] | 18.4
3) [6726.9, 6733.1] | 20.3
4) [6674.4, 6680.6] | 19.8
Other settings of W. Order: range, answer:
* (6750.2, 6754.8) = 19.68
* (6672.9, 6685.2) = 18.85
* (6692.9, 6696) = 20.16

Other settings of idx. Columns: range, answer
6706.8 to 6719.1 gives 17.73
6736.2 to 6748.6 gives 21.41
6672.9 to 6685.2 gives 20.73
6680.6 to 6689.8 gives 20.22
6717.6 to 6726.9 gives 19.38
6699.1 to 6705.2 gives 20.38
